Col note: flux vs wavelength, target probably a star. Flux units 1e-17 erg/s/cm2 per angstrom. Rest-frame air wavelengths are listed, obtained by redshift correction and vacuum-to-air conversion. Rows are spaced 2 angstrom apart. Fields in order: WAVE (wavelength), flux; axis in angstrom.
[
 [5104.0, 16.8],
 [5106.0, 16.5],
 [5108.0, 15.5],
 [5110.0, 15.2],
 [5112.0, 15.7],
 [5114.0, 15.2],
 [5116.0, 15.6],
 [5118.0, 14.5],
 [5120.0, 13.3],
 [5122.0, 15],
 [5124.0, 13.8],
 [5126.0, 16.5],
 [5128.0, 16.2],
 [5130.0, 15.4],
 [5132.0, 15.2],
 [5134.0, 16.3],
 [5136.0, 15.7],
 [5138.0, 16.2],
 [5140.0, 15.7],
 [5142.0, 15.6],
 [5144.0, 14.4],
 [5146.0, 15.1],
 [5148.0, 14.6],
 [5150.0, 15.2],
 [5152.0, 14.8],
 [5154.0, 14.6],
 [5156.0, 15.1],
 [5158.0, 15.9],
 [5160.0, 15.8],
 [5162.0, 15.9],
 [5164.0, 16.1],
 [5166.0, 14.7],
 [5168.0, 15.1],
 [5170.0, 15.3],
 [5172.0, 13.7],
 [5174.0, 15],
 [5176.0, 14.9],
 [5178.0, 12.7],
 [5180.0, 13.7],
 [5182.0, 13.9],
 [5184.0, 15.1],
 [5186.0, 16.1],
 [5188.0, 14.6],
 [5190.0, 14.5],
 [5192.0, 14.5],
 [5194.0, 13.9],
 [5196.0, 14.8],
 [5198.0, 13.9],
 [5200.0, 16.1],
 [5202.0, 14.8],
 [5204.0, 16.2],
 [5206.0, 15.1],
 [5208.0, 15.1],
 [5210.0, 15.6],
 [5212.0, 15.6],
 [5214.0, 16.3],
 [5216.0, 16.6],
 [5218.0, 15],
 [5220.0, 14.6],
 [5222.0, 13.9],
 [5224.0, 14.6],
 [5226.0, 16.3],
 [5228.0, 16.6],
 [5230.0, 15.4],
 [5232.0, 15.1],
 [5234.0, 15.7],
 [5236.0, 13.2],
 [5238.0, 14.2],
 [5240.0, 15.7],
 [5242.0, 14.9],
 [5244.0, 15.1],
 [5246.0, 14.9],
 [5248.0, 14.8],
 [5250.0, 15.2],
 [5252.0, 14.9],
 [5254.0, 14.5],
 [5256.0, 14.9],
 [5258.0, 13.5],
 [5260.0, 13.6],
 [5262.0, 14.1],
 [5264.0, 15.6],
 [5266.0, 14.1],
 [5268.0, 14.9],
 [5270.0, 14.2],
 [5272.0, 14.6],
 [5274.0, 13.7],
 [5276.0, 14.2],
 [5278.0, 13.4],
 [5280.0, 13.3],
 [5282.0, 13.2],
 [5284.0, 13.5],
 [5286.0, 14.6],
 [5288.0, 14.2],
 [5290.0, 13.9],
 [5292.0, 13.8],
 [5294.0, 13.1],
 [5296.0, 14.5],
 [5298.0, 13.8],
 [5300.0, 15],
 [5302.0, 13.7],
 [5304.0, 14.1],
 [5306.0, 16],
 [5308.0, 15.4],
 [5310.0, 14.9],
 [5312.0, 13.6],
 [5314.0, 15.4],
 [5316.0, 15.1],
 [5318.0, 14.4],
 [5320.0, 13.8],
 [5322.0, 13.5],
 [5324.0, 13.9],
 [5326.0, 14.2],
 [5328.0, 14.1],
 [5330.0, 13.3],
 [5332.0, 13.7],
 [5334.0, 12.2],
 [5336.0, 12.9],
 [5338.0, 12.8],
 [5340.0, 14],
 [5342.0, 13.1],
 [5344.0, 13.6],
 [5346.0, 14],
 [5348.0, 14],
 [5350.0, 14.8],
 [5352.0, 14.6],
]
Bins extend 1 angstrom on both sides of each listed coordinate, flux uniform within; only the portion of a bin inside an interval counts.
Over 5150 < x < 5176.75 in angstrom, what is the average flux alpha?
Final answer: 15.2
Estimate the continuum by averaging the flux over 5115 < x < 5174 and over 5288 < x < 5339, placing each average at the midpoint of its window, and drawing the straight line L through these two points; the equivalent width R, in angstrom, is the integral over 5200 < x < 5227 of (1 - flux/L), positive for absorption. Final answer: -1.2 angstrom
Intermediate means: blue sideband 15.2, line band 15.4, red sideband 14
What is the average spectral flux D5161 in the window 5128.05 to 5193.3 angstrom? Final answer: 15.1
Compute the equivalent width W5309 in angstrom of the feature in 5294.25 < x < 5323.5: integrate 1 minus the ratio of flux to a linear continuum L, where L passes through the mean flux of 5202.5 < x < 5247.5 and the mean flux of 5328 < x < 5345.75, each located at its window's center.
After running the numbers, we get -1.5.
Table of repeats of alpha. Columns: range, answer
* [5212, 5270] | 14.9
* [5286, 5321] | 14.4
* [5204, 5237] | 15.3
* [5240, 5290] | 14.3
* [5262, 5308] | 14.2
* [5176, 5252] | 15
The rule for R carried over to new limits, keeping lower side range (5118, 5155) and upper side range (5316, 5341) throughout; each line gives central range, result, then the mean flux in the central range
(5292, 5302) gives -0.11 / 14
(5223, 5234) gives -0.89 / 15.6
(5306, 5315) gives -0.77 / 15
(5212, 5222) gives -0.63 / 15.4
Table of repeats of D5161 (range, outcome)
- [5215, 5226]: 15.1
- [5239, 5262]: 14.7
